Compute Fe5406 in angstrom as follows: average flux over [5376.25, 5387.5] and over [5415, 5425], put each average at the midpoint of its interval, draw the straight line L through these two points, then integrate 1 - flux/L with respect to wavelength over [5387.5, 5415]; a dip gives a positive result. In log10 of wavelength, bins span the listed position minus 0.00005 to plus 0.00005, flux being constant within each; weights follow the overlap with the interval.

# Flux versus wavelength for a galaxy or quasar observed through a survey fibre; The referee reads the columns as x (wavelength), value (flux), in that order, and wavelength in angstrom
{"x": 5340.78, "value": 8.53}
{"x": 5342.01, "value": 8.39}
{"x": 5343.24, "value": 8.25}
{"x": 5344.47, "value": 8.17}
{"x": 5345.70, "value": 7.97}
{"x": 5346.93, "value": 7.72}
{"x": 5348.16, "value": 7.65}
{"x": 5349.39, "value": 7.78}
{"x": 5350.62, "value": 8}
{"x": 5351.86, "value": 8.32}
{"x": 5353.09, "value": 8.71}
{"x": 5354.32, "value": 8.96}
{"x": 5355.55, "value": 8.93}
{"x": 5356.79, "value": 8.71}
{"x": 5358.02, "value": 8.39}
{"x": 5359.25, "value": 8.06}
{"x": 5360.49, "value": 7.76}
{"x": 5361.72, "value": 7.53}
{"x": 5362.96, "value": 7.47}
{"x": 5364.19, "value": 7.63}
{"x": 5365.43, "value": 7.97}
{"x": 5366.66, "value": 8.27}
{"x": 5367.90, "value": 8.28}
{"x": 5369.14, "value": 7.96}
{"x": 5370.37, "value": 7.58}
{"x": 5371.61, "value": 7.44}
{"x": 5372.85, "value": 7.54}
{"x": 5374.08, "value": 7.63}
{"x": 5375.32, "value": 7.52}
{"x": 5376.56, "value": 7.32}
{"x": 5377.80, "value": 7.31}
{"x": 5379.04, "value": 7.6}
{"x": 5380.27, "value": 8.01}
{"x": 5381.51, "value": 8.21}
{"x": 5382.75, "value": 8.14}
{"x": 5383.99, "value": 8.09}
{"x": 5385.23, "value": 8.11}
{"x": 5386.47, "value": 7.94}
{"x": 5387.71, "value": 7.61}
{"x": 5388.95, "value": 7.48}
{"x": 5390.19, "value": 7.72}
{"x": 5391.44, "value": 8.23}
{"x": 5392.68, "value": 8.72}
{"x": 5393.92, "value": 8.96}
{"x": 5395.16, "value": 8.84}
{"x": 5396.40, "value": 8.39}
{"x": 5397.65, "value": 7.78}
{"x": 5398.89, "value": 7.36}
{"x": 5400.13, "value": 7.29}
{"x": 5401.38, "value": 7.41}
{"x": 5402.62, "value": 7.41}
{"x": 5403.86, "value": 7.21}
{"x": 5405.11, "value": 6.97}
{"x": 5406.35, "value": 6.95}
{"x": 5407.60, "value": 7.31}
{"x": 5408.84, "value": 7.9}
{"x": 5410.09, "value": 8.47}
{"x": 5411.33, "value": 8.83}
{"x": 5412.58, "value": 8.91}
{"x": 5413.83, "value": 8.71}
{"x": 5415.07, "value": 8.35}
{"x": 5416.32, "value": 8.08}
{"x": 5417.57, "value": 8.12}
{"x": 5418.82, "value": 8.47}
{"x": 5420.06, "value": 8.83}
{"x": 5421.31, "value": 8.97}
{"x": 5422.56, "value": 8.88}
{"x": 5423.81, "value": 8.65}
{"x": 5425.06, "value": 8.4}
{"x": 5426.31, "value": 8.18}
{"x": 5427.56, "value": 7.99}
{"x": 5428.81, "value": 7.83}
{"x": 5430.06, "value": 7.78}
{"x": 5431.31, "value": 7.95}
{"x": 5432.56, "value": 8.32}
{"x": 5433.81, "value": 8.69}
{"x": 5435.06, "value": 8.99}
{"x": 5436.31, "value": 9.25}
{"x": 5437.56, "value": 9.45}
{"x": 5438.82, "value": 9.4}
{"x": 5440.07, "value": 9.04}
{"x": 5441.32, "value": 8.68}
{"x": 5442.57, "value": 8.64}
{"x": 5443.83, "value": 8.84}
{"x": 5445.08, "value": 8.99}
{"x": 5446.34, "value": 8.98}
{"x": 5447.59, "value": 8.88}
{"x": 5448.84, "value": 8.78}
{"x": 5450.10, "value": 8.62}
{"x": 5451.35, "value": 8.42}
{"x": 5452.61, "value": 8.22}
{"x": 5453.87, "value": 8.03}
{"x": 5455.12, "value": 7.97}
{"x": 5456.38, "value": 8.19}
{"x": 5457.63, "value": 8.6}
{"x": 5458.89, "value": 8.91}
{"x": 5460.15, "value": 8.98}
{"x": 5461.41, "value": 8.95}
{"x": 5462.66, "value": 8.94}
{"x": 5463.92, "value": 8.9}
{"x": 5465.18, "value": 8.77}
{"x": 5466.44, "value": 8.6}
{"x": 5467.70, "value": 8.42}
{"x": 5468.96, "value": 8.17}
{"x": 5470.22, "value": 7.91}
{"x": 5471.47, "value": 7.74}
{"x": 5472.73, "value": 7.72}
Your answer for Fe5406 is 0.89 angstrom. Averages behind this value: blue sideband 7.87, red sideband 8.54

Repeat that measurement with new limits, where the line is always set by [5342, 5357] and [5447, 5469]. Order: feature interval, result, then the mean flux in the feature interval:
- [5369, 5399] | 1.63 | 7.91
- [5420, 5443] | -0.32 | 8.62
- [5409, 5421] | -0.09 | 8.52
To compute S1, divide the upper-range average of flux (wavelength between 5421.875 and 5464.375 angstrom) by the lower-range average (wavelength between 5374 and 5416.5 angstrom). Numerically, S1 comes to 1.09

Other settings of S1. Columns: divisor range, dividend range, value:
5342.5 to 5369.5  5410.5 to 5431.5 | 1.04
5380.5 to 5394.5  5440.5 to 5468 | 1.07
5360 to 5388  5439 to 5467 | 1.12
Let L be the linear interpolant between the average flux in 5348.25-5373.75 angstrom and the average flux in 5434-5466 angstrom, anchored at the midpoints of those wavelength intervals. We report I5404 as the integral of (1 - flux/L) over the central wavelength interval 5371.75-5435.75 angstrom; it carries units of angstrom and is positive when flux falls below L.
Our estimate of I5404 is 2.72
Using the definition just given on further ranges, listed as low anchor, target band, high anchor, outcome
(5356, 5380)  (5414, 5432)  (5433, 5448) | 0.75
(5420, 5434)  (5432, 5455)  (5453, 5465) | -0.81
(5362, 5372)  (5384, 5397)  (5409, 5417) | -0.03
